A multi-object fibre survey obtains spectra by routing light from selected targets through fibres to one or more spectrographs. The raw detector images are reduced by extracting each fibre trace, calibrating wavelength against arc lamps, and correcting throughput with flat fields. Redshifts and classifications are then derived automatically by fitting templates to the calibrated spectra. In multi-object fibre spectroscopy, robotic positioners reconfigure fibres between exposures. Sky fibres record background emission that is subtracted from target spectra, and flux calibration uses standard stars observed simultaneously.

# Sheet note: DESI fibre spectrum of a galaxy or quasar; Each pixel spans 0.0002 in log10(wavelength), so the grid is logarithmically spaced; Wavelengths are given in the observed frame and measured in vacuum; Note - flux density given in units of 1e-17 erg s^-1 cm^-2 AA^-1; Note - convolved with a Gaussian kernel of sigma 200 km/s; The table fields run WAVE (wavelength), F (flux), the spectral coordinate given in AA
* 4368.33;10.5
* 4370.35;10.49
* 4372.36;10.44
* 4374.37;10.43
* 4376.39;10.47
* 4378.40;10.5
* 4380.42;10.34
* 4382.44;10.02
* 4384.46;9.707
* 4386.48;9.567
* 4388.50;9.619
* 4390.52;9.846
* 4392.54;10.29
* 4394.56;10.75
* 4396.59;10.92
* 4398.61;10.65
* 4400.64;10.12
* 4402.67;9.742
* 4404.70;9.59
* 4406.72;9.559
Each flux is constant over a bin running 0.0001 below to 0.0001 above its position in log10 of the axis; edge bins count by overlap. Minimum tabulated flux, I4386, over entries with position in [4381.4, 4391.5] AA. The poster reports 9.567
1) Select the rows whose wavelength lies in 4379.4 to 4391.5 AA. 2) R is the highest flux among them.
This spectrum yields 10.34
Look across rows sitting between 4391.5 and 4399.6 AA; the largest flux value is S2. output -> 10.92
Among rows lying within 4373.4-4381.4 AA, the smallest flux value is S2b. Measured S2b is 10.34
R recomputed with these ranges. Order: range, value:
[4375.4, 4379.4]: 10.5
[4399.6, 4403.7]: 10.12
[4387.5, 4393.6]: 10.29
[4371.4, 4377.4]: 10.47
